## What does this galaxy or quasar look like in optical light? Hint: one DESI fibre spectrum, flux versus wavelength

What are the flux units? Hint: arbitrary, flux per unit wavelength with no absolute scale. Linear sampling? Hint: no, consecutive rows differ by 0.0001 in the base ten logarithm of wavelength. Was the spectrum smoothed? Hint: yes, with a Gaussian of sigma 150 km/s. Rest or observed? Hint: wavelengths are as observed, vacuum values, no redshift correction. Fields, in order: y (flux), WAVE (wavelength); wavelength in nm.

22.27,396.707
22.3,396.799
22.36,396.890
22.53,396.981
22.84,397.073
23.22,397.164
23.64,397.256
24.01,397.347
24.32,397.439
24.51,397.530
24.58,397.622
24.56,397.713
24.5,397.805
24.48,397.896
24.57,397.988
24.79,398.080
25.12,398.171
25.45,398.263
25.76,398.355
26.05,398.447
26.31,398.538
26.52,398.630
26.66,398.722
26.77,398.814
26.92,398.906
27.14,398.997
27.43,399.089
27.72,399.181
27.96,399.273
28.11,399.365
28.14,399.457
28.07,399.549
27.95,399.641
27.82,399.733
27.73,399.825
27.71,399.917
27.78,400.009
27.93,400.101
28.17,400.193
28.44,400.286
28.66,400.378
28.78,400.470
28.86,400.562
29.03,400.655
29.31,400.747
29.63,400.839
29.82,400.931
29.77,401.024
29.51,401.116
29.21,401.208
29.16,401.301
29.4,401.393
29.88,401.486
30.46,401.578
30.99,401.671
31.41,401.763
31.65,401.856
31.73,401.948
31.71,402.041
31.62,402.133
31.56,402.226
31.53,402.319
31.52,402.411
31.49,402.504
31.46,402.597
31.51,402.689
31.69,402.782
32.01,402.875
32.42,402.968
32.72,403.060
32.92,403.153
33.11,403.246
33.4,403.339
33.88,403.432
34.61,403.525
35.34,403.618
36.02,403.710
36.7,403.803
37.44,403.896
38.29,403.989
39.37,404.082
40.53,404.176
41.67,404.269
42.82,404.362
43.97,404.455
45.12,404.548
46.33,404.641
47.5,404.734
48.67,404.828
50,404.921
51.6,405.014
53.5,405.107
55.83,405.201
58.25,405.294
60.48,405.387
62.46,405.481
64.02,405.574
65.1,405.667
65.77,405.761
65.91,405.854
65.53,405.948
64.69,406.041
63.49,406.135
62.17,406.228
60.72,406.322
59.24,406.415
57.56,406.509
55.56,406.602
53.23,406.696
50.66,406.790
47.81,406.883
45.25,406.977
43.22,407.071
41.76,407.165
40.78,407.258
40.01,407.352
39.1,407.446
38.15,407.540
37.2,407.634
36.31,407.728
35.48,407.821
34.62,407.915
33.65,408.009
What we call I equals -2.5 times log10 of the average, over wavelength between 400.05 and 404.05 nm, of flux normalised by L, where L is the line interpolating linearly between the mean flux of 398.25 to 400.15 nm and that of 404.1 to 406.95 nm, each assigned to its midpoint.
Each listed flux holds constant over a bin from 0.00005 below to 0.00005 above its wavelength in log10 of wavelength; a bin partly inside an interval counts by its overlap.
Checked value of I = 0.24 mag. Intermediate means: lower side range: 27.3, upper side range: 54.8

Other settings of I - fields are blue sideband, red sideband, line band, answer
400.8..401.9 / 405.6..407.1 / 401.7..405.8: 0.08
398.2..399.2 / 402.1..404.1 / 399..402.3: 0.02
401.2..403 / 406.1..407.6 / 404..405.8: -0.21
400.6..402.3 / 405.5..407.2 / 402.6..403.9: 0.20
